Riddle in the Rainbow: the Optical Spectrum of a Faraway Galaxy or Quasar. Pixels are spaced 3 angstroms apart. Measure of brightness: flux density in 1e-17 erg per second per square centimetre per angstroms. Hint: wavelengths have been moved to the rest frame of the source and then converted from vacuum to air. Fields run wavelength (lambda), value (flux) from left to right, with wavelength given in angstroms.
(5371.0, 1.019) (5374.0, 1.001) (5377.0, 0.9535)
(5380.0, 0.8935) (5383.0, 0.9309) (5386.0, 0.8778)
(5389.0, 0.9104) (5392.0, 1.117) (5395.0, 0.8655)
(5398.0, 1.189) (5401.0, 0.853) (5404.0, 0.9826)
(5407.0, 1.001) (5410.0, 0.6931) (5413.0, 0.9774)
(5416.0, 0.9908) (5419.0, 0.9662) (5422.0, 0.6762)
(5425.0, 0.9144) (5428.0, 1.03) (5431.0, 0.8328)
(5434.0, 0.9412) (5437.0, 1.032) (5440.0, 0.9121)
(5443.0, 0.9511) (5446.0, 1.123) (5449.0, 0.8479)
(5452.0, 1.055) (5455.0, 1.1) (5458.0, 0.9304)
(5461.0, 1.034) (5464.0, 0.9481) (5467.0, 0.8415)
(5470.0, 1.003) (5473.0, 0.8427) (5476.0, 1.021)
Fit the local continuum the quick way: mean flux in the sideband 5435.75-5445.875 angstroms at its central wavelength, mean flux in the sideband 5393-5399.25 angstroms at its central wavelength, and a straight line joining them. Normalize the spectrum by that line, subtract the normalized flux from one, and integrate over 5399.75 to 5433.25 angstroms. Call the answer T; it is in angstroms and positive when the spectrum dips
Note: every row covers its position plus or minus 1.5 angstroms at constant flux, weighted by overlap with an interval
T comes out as 3.5 angstroms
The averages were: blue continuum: 1.03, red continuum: 0.985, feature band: 0.903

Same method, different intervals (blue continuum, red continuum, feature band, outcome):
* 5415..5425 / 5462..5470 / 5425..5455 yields -2.52 angstroms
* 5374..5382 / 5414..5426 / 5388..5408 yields -1.64 angstroms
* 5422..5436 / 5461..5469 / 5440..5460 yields -1.67 angstroms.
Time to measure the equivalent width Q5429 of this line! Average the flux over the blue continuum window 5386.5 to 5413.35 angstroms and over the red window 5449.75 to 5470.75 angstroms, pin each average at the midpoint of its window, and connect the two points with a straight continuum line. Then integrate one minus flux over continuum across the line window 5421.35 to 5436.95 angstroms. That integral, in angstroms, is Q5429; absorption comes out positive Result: 1.00 angstroms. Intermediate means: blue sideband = 0.95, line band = 0.904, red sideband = 0.982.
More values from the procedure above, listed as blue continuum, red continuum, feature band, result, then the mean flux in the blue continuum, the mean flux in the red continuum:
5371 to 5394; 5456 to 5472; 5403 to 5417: 0.45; 0.957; 0.953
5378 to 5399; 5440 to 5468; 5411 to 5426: 1.13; 0.964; 0.98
